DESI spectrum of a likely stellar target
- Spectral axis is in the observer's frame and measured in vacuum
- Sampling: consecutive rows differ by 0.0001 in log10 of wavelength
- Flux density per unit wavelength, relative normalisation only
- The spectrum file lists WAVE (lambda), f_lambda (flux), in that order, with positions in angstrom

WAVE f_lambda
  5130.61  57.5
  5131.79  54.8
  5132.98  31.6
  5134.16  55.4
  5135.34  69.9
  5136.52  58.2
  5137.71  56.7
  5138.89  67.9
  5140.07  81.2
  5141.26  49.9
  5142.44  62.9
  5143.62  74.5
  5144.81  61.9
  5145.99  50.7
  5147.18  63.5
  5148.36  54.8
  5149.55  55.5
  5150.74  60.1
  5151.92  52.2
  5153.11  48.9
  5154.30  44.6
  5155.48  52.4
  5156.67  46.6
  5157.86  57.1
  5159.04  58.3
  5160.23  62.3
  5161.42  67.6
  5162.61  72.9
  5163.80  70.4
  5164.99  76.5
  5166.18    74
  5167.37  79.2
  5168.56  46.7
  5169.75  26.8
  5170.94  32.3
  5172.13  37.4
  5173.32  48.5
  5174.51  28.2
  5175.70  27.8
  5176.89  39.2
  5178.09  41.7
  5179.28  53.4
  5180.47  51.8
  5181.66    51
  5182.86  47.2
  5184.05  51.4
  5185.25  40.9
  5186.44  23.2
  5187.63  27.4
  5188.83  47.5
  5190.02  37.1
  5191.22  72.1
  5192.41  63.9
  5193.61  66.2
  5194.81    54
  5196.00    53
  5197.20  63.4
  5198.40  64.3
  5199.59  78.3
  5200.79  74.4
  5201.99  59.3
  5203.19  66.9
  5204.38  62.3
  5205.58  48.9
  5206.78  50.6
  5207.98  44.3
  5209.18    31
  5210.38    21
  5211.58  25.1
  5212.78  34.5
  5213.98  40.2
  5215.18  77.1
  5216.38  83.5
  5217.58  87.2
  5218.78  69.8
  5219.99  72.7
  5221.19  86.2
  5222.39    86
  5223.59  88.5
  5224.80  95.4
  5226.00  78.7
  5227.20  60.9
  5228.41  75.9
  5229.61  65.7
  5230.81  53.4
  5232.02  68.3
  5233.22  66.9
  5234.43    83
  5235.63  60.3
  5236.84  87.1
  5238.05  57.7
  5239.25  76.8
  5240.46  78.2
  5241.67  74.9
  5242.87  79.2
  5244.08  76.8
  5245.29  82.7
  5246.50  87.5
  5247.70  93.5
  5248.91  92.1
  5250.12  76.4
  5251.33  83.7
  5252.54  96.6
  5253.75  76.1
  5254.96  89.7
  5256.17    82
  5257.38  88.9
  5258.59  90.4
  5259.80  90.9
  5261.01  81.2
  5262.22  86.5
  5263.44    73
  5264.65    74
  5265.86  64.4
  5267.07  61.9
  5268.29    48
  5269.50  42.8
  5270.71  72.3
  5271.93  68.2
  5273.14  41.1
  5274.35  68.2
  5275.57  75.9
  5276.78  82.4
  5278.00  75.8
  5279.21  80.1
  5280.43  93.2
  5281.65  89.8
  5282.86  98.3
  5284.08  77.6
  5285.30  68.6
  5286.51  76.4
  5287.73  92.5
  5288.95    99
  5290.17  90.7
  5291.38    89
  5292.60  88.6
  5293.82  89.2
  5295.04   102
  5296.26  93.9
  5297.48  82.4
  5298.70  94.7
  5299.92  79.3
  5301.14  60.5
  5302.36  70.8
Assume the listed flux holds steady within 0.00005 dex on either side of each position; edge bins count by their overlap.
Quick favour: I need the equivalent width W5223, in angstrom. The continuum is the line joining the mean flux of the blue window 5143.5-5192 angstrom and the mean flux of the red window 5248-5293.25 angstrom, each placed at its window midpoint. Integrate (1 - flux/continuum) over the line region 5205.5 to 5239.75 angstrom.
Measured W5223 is 0.8 angstrom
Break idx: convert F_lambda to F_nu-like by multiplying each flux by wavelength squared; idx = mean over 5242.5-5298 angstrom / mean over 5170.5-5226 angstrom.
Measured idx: 1.5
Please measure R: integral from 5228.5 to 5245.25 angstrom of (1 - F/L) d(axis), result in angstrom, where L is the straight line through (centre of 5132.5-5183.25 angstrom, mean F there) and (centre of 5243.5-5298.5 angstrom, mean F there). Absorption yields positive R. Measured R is 0.3 angstrom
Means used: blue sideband 54.7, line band 71.9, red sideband 80.9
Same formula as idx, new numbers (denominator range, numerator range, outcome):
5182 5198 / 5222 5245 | 1.51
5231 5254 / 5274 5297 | 1.12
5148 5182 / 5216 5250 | 1.52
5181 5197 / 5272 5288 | 1.64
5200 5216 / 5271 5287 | 1.58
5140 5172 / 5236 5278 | 1.37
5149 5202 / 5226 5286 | 1.48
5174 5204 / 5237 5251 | 1.58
